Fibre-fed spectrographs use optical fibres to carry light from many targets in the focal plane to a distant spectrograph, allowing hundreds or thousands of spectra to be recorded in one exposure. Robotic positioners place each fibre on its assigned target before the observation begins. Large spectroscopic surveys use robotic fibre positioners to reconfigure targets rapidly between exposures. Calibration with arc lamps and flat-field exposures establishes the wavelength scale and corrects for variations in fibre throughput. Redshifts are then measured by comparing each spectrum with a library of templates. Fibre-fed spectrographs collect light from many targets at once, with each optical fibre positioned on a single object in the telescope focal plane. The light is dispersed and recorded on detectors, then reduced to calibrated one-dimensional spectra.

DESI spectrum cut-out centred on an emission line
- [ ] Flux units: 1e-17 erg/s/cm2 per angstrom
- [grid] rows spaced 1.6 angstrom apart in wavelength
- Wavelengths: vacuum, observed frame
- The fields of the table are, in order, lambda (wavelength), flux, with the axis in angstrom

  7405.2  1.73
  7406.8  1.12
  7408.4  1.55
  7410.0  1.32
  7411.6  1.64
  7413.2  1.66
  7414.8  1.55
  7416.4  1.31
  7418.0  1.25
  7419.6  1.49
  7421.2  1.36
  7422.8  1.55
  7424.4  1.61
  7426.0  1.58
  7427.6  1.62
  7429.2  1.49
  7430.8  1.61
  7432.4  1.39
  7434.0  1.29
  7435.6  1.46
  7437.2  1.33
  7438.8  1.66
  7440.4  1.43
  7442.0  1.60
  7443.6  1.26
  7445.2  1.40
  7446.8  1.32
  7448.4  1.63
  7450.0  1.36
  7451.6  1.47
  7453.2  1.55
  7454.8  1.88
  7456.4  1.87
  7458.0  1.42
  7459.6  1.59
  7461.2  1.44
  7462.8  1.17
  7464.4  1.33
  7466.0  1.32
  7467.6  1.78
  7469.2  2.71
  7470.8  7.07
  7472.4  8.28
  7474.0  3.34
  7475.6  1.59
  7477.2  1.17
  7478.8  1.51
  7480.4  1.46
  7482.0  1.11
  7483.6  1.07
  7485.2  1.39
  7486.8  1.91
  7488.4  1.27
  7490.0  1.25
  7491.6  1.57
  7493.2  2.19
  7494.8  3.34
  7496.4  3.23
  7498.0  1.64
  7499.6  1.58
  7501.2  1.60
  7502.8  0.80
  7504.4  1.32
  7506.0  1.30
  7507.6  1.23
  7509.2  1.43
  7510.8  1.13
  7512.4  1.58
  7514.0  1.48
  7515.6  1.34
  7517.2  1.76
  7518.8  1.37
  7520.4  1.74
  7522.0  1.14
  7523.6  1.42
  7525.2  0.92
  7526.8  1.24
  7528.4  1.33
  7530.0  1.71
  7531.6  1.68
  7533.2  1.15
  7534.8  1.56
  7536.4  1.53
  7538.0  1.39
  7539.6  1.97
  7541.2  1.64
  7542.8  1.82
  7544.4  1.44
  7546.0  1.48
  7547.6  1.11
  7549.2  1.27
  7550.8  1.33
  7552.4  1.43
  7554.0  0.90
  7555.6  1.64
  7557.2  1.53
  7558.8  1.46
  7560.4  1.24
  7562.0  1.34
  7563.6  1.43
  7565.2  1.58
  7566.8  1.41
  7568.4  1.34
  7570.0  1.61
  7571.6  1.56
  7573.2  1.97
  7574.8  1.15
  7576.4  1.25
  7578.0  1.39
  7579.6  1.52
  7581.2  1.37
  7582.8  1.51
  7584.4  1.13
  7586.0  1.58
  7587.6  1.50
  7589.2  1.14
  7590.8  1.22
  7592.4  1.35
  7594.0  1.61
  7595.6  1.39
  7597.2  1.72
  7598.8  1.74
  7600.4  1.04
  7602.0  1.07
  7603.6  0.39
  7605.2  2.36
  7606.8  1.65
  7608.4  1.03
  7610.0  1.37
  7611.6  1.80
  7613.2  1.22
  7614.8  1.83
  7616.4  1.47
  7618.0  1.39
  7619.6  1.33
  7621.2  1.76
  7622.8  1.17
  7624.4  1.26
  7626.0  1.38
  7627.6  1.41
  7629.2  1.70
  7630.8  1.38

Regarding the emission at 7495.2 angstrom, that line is [N II]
